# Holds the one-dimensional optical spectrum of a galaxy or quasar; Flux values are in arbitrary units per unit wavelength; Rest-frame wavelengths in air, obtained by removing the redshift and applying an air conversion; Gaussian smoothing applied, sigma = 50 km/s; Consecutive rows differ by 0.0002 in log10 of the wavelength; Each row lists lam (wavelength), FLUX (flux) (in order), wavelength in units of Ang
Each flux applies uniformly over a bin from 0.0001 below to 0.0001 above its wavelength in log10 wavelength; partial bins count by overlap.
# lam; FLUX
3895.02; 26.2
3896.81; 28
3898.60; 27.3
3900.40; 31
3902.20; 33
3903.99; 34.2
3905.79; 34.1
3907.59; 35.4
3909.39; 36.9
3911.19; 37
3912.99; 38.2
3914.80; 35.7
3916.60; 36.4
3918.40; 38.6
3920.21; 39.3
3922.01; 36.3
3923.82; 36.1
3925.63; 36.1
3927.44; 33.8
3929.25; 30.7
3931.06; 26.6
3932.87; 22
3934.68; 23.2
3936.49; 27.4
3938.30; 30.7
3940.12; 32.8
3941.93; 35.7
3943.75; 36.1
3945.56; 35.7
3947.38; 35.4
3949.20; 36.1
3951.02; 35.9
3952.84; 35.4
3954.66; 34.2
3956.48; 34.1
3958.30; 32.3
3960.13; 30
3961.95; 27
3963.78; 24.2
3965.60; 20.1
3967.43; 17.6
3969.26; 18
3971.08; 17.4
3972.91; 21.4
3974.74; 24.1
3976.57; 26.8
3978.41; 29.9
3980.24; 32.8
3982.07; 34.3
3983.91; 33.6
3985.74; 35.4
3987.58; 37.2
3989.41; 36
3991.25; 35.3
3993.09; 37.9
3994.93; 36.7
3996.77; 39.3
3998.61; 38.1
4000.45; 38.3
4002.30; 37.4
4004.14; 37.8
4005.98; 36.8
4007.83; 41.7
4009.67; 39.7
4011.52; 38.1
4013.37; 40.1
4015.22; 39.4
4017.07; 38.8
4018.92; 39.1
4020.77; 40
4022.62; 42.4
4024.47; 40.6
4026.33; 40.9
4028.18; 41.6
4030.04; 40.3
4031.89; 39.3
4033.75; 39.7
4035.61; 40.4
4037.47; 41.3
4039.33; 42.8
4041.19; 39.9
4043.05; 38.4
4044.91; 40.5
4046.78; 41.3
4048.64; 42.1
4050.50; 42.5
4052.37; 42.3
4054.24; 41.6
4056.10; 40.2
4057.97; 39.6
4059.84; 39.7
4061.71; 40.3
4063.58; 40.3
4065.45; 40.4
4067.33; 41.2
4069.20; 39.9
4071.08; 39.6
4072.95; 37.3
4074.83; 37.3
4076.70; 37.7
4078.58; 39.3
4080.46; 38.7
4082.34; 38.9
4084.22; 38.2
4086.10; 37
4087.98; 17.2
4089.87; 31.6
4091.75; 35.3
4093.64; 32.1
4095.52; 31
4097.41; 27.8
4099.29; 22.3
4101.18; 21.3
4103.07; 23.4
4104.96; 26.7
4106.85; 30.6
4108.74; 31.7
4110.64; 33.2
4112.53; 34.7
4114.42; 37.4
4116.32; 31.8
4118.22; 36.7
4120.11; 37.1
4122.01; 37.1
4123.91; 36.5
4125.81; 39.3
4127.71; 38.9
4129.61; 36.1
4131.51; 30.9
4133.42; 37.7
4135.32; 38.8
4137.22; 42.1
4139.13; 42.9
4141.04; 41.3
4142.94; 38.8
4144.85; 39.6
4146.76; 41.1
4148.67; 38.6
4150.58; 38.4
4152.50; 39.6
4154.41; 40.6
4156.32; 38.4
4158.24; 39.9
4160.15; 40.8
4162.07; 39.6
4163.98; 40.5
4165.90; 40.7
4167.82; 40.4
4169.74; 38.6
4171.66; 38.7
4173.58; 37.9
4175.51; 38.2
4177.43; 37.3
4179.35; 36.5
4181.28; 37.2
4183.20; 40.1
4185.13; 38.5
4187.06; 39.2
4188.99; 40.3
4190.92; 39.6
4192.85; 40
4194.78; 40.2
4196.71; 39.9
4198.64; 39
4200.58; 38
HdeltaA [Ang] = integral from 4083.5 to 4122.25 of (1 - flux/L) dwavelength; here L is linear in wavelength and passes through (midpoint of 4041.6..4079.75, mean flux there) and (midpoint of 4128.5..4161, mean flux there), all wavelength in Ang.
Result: 8.4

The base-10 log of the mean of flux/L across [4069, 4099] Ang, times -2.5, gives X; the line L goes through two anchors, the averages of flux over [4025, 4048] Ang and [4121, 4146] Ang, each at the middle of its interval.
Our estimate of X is 0.15 mag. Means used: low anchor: 40.5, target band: 34.5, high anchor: 38.5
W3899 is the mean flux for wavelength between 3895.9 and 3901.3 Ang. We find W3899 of 28.8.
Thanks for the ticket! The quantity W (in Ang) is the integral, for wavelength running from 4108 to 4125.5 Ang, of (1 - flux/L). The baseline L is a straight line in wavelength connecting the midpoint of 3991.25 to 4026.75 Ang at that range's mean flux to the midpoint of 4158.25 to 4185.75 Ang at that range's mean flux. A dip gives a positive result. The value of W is 1.6 Ang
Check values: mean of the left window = 39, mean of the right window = 39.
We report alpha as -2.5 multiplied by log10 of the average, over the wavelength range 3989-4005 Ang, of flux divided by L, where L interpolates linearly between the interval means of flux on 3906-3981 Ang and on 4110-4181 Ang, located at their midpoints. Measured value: -0.14 mag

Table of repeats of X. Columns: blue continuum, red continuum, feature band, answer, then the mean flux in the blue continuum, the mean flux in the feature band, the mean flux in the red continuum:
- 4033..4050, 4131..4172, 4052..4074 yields 0.011 mag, 40.8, 40.1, 39.6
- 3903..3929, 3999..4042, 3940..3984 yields 0.267 mag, 36.1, 29.5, 39.8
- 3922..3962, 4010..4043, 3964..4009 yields 0.157 mag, 32.4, 31.8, 40.2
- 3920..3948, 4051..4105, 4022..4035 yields -0.187 mag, 32.2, 40.6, 35.3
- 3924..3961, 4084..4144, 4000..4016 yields -0.182 mag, 32.3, 38.8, 33.6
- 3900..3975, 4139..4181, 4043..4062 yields -0.154 mag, 31.4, 40.9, 39.4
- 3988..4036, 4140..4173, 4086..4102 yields 0.372 mag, 39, 28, 39.7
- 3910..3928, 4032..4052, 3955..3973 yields 0.477 mag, 36.8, 24.7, 40.9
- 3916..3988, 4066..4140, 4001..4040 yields -0.224 mag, 30.7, 39.9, 34.6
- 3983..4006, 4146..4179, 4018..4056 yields -0.092 mag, 36.9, 40.8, 39.3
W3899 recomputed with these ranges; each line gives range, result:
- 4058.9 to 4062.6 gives 40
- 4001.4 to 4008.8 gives 38.5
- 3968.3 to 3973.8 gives 18.9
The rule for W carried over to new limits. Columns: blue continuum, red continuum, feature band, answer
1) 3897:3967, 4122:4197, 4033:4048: -2.1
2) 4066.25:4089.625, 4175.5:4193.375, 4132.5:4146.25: -0.9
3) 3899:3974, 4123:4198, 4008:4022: -2.2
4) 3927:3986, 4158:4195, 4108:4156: -0.6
